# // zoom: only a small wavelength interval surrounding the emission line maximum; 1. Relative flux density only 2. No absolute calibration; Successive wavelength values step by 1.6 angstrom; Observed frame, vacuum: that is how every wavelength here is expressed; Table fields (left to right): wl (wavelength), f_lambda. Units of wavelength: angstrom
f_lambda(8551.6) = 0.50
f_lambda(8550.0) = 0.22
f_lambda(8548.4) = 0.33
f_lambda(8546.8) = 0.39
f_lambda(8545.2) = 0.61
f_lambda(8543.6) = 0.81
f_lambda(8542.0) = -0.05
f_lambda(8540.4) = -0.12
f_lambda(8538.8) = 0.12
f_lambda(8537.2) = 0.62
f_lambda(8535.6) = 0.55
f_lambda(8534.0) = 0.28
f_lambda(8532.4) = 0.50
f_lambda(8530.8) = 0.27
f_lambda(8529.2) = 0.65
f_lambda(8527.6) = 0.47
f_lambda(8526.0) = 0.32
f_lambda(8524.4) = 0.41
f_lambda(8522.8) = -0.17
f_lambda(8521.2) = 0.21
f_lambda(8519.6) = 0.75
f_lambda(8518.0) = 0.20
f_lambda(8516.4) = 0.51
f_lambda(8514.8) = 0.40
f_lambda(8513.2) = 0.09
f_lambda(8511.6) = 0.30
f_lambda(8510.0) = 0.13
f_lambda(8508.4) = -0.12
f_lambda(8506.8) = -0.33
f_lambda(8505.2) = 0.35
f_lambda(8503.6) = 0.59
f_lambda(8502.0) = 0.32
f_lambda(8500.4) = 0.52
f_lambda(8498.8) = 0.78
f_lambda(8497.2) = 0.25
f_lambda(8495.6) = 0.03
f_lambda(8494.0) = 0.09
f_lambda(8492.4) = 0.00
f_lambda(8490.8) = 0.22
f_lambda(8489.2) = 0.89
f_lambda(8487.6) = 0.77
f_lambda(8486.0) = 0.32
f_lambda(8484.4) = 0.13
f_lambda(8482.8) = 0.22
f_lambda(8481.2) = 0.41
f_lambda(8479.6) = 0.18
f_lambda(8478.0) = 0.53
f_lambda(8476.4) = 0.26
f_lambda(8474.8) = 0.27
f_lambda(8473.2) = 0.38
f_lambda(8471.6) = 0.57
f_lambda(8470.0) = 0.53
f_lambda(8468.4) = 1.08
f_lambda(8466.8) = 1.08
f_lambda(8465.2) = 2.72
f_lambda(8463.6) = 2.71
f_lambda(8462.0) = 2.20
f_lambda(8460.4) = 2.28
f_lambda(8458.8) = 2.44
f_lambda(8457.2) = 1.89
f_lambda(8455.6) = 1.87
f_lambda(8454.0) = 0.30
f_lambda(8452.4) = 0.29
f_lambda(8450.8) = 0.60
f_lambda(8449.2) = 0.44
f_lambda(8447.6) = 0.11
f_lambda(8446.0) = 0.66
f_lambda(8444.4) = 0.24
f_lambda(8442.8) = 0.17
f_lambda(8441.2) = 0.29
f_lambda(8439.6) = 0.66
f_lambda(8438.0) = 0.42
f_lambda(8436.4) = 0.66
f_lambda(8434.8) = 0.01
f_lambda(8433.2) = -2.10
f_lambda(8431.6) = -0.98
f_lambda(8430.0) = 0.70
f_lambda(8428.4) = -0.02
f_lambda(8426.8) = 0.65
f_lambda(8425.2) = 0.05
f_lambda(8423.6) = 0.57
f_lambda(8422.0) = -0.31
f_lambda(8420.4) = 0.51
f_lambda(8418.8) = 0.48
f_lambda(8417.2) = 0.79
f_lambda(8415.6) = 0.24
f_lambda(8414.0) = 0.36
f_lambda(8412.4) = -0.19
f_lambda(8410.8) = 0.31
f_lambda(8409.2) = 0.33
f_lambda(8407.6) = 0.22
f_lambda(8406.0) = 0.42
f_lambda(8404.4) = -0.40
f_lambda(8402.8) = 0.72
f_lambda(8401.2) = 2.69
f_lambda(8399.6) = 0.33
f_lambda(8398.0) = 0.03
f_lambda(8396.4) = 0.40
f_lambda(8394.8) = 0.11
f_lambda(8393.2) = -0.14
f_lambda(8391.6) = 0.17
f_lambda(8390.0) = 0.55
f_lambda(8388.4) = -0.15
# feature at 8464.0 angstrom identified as [O II]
